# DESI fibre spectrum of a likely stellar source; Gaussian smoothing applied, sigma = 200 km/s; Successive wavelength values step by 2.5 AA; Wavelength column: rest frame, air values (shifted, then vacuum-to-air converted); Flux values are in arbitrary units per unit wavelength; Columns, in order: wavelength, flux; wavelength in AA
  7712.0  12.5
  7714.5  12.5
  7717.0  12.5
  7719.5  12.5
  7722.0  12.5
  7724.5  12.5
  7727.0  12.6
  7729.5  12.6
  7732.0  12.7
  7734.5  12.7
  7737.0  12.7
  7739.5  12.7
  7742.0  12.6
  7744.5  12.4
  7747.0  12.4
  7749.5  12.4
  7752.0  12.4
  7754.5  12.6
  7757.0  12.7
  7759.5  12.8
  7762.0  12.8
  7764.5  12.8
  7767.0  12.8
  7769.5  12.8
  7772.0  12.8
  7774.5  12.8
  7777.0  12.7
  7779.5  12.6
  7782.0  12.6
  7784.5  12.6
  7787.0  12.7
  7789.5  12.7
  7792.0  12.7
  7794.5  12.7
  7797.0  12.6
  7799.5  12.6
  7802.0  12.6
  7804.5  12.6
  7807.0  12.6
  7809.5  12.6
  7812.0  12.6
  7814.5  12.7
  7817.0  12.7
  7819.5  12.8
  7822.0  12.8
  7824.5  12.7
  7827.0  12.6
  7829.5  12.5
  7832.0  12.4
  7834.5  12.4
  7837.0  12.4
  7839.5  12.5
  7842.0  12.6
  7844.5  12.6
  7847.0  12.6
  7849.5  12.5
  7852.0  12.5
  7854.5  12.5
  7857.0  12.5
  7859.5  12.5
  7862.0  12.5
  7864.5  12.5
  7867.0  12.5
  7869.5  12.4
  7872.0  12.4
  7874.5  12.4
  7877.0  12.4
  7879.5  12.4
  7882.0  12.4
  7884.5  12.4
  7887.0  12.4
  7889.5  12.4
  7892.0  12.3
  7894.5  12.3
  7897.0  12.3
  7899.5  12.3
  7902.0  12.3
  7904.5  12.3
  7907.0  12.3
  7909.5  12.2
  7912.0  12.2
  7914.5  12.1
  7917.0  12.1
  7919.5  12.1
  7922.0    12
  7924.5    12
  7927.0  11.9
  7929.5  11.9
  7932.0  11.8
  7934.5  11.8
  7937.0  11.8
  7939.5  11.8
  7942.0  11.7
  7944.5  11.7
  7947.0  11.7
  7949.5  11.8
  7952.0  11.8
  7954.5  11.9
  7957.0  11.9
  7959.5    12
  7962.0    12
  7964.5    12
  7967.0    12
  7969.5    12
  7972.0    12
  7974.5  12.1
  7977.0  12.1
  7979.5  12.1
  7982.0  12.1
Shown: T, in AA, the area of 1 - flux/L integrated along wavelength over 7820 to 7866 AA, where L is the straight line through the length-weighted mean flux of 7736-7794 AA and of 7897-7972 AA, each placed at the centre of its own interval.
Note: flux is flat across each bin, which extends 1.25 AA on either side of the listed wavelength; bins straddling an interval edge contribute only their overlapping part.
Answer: -0.7 AA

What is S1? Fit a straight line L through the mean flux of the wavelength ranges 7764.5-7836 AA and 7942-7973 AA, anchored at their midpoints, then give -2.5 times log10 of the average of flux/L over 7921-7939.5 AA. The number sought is 0.013 mag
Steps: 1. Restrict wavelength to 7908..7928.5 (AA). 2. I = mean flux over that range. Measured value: 12.1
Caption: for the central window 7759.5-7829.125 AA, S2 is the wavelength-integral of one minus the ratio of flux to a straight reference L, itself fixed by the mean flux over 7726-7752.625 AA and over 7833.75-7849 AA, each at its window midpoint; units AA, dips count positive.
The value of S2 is -0.8 AA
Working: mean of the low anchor 12.6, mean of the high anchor 12.5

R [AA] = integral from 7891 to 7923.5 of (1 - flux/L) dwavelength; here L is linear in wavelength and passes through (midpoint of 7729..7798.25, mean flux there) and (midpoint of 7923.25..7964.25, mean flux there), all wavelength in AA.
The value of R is -0.5 AA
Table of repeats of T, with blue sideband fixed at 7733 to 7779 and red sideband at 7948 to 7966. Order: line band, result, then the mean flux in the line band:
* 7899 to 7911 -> -0.17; 12.3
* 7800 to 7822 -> -0.36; 12.7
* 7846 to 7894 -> -0.82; 12.4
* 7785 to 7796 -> -0.14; 12.7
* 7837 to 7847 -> -0.17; 12.6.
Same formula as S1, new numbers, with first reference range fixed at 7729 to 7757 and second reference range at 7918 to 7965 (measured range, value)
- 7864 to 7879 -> -0.027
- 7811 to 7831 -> -0.033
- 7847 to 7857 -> -0.029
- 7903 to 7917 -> -0.020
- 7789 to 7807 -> -0.023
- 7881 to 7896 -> -0.027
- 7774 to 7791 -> -0.020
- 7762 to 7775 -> -0.028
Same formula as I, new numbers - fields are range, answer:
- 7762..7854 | 12.6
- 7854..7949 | 12.2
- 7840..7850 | 12.6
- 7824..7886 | 12.5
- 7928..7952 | 11.8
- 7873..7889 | 12.4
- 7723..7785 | 12.6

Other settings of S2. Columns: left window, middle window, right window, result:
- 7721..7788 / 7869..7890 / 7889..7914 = -0.11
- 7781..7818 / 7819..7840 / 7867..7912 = -0.03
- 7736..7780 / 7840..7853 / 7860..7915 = -0.11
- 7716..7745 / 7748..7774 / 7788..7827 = -0.15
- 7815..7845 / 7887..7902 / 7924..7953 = -0.25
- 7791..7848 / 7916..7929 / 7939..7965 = 0.00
